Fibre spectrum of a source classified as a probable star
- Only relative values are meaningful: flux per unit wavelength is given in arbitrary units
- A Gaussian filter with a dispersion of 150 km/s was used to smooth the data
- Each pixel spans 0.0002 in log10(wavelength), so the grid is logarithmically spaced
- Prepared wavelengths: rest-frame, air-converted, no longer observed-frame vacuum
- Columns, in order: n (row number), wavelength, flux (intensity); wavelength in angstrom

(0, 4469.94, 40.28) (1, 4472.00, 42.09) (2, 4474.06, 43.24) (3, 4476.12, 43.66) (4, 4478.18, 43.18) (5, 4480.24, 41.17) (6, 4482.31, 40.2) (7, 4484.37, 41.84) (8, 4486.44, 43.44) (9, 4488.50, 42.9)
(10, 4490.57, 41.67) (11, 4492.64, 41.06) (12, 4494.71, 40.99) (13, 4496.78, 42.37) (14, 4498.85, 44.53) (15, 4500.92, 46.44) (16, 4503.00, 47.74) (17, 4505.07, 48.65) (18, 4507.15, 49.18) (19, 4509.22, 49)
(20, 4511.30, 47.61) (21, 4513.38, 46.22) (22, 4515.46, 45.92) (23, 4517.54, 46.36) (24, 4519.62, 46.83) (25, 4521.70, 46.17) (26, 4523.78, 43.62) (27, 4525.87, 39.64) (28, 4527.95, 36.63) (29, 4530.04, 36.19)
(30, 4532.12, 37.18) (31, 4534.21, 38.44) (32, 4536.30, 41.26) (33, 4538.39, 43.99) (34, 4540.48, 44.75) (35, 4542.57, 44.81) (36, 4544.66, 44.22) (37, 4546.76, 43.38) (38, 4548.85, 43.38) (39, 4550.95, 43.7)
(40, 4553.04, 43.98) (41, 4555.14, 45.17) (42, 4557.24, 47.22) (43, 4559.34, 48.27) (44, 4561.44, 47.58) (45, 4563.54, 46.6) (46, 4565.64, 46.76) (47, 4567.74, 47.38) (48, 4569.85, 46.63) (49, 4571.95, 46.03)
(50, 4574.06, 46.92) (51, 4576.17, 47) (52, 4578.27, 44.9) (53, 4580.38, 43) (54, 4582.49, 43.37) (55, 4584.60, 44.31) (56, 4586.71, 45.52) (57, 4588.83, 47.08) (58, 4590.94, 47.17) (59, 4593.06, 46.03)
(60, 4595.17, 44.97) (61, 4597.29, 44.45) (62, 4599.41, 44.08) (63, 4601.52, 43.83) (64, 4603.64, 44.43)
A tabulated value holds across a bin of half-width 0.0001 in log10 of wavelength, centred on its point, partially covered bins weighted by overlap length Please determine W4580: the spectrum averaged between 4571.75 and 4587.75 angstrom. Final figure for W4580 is 45.1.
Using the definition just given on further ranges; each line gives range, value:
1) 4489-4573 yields 44.4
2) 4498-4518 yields 47.2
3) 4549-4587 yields 45.7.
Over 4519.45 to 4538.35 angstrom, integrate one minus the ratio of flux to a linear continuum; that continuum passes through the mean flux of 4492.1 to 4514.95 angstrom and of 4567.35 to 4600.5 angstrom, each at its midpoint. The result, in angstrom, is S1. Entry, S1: 2.2 angstrom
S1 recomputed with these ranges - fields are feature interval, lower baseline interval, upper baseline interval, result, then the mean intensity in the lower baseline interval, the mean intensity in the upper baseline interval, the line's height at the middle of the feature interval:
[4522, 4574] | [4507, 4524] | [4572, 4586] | 2.4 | 46.8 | 45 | 45.9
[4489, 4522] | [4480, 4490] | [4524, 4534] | -4.6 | 41.9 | 38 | 40.1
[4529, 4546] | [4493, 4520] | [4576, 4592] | 1.6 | 46.1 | 45.2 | 45.8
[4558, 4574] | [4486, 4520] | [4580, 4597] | -0.6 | 45.4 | 45.2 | 45.3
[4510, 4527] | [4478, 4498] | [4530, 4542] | -1.7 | 41.9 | 40.8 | 41.2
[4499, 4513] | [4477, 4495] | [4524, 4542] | -2.3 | 41.9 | 40.1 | 41.1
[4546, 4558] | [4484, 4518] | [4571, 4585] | 0.2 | 45.1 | 45.1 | 45.1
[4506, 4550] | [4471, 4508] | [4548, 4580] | 1.2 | 43.5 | 46.1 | 44.8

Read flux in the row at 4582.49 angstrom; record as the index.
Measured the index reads 43.37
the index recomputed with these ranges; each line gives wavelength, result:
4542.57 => 44.81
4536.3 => 41.26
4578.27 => 44.9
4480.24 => 41.17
